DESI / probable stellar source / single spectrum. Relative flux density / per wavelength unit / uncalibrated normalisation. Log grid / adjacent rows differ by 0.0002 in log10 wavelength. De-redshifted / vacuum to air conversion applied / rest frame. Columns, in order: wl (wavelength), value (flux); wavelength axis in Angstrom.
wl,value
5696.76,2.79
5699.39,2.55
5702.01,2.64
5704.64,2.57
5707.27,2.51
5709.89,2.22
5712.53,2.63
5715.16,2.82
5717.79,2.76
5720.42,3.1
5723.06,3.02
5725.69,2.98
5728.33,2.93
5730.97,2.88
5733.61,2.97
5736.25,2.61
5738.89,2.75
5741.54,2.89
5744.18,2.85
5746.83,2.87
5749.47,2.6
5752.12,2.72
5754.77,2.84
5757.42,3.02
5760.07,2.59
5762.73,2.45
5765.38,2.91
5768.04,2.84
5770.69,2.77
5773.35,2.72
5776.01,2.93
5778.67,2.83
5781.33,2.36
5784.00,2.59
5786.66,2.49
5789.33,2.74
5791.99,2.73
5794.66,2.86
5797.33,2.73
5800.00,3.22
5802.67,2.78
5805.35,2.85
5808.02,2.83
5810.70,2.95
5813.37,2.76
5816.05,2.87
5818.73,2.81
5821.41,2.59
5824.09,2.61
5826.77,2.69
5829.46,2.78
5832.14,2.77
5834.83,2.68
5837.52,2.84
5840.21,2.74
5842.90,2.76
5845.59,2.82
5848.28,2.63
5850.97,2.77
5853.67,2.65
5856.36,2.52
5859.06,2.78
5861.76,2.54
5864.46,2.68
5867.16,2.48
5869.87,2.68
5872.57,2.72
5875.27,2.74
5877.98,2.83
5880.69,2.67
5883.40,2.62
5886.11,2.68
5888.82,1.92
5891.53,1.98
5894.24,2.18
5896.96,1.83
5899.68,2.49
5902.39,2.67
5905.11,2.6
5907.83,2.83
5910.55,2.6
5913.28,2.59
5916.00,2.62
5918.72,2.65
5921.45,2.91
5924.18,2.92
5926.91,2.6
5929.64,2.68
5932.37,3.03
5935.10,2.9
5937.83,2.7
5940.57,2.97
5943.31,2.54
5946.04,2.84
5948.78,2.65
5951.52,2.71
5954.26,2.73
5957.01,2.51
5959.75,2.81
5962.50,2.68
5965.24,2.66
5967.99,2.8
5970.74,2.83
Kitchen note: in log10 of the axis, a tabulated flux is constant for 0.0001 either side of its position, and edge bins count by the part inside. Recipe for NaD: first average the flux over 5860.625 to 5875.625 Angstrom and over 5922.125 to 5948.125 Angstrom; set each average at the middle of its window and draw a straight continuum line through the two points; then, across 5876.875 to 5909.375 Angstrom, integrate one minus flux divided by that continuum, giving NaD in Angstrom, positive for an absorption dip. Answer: 3.1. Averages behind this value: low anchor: 2.64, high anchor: 2.8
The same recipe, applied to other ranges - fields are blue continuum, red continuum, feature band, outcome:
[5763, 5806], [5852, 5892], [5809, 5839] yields -0.9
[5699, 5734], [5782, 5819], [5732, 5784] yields 0.3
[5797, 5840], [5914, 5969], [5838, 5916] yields 5.5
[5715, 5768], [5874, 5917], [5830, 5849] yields -1.0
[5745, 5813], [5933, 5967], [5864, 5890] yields 1.4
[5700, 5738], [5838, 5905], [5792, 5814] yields -1.8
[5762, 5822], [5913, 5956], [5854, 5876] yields 1.0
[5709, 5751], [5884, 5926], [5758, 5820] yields -1.5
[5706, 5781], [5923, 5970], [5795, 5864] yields 0.2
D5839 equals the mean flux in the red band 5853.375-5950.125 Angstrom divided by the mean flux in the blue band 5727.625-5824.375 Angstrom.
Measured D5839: 0.9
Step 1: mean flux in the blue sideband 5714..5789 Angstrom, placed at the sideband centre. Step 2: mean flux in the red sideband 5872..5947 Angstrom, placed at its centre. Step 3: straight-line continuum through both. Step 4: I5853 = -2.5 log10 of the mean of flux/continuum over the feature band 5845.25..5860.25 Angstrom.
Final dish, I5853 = 0.00 mag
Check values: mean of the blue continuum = 2.79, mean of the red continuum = 2.62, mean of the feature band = 2.69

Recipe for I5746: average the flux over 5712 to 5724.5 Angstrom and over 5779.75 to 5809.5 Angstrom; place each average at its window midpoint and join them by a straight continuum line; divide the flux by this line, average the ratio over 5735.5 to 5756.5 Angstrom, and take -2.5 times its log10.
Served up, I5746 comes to 0.02 mag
